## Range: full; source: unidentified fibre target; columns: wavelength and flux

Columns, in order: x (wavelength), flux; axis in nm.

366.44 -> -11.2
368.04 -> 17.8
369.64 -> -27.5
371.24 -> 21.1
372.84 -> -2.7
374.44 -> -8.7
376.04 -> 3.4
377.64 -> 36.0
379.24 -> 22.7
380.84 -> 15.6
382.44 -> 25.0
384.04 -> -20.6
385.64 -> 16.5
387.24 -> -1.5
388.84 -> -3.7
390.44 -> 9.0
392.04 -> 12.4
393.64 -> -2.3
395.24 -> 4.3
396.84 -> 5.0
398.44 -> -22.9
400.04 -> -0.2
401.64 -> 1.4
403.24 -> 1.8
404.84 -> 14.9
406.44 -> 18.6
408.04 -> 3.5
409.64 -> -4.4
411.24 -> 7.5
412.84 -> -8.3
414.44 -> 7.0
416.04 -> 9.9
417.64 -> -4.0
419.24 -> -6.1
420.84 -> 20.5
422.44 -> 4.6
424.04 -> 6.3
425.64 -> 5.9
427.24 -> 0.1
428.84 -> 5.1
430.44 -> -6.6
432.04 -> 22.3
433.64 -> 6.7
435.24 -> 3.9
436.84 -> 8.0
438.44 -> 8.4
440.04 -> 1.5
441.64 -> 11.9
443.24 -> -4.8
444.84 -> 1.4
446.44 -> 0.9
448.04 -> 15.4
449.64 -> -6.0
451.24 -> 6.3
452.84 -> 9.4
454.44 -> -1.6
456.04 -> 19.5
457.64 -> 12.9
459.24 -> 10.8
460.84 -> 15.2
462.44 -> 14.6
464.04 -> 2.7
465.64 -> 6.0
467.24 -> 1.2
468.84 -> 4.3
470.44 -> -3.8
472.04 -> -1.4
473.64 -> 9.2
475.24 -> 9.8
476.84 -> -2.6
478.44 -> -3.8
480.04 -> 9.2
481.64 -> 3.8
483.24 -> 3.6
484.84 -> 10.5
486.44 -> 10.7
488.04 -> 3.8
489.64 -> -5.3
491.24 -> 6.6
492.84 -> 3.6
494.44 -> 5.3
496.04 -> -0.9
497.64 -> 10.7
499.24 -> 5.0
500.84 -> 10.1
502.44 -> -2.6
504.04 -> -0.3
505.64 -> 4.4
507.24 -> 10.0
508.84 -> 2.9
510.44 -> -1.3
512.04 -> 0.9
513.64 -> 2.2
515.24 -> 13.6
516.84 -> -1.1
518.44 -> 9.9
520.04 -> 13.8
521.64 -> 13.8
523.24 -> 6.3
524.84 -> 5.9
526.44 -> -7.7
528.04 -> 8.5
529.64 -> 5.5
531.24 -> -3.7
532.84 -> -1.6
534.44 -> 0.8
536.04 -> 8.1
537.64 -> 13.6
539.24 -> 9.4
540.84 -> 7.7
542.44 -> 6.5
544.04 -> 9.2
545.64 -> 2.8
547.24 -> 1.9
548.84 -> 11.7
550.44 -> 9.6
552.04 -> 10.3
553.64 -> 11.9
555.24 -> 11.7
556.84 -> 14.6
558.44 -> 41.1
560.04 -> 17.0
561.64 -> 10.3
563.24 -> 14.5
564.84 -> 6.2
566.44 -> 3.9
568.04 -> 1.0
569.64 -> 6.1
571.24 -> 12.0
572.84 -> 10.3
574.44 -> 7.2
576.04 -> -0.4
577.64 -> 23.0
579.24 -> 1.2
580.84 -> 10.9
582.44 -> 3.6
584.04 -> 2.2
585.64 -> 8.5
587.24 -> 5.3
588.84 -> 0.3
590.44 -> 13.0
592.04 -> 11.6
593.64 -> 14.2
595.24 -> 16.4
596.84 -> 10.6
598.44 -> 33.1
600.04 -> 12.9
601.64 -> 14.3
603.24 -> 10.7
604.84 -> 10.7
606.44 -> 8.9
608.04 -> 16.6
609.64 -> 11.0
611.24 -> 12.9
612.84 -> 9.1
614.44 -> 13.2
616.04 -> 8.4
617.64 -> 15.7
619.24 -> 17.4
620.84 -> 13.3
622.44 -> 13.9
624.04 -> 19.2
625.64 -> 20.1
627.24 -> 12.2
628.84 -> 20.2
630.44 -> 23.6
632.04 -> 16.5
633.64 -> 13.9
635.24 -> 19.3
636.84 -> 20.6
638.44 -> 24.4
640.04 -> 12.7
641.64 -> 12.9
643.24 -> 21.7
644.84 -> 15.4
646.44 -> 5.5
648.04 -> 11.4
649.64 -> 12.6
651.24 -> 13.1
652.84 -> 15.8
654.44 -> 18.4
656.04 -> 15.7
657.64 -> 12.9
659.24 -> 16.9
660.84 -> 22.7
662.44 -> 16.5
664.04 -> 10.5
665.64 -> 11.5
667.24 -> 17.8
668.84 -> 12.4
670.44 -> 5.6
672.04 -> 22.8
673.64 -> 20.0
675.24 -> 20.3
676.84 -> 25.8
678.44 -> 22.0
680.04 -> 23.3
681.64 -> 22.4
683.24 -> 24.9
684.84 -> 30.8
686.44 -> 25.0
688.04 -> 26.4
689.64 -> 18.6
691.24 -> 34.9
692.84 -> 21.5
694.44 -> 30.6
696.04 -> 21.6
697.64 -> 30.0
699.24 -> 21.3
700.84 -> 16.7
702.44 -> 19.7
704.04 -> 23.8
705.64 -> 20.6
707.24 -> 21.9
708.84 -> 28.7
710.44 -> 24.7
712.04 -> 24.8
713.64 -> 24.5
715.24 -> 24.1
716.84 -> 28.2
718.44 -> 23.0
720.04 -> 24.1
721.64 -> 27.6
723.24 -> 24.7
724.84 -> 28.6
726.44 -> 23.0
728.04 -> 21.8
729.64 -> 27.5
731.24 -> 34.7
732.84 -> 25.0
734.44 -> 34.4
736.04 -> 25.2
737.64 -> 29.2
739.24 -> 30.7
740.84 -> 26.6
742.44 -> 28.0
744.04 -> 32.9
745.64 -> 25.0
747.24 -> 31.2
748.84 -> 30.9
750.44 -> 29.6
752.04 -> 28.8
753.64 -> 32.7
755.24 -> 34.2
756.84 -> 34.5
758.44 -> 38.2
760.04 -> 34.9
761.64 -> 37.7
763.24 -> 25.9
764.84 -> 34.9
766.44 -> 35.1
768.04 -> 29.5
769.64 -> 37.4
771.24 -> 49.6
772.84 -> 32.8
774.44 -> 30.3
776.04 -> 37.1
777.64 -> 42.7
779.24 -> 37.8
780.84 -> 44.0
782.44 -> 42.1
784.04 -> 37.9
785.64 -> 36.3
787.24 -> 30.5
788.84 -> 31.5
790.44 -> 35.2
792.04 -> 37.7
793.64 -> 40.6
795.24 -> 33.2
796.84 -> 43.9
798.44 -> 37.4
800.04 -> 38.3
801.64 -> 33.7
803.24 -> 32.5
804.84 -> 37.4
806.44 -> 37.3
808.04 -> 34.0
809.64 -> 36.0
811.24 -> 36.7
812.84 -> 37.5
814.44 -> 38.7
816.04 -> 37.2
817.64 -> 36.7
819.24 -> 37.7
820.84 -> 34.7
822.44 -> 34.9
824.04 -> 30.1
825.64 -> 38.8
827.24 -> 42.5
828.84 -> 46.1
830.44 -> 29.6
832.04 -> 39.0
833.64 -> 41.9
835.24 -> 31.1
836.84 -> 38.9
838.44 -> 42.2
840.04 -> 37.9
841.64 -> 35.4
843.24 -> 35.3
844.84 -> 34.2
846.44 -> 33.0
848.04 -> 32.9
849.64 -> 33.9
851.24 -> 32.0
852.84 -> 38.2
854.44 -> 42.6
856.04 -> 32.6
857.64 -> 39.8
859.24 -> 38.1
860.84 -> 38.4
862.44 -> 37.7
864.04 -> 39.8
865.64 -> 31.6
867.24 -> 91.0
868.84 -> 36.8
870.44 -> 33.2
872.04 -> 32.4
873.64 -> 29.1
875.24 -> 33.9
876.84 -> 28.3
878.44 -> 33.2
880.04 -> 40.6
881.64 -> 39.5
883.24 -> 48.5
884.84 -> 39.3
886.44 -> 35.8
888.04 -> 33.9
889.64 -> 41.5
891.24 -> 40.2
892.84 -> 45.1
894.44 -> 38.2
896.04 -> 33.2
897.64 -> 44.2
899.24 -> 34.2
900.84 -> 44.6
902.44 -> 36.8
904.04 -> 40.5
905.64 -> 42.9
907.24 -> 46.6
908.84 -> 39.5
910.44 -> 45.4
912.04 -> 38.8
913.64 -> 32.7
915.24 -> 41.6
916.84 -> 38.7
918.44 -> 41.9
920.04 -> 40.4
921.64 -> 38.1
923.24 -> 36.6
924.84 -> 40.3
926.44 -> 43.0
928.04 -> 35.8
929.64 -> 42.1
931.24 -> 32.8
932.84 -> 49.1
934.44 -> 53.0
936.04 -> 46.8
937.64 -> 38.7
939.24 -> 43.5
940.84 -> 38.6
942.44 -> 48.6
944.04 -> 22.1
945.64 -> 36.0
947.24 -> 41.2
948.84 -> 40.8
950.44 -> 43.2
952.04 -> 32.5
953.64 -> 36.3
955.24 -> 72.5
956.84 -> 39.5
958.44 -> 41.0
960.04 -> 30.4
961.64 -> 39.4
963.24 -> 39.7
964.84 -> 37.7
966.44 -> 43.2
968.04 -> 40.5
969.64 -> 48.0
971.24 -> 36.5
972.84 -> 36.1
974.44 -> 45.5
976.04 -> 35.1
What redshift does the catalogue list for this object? 0.689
